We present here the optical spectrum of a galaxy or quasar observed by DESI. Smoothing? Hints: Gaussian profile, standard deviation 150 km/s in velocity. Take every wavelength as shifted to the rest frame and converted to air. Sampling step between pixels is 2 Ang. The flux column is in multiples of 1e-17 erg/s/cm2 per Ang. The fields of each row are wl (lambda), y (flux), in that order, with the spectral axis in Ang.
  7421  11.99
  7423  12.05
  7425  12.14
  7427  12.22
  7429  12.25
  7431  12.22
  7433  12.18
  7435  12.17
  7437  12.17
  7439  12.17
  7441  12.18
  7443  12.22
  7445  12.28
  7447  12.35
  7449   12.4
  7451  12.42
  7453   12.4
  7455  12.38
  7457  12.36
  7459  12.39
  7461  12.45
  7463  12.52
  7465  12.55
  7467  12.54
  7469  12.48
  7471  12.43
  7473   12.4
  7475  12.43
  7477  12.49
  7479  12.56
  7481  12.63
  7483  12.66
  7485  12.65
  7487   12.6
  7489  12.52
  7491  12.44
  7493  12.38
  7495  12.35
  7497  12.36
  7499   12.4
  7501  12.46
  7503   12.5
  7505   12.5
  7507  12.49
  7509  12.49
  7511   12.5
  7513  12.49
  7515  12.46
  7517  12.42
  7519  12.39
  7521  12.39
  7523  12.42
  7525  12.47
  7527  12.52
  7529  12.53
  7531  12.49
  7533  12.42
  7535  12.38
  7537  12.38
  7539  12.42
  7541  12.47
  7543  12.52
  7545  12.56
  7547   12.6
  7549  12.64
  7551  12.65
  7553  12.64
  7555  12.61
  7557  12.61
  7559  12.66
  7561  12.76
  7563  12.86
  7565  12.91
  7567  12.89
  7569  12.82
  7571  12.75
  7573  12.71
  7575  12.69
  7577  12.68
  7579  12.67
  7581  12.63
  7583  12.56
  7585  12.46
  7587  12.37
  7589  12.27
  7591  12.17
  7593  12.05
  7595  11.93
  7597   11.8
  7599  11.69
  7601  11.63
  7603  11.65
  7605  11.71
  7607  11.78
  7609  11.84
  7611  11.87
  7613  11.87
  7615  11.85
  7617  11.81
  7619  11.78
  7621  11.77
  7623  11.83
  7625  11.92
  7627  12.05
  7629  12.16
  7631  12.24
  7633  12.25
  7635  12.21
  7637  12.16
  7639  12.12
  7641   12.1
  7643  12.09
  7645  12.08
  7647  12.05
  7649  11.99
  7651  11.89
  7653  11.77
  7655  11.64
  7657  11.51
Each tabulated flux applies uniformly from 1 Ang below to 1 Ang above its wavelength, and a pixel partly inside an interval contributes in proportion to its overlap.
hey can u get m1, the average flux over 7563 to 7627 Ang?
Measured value 12.2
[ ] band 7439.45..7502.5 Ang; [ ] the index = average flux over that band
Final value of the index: 12.4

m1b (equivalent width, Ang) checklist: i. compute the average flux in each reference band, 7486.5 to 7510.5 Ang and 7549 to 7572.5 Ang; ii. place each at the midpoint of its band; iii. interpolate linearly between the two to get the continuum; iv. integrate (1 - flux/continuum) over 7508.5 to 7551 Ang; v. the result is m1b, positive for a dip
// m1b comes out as 0.4 Ang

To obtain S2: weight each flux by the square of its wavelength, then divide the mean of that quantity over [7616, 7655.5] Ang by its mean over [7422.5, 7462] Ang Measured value 1.03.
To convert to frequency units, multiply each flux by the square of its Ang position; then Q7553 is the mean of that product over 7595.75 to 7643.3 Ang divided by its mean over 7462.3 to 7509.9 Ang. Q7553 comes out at 0.99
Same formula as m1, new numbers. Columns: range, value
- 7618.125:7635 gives 12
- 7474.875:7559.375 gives 12.5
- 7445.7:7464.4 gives 12.4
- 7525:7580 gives 12.6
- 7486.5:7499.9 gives 12.4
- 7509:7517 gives 12.5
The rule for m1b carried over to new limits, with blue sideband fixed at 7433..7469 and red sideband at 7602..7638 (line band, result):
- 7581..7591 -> -0.3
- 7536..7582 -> -2.2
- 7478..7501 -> -0.5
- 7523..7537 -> -0.4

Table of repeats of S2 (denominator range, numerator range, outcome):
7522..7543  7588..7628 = 0.97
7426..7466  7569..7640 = 1.03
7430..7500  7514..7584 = 1.04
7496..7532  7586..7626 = 0.98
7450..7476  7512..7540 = 1.02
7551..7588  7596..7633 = 0.95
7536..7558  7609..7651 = 0.98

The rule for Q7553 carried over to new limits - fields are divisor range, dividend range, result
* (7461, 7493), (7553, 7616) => 1.01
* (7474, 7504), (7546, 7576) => 1.04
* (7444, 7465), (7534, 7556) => 1.04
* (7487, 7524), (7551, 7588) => 1.04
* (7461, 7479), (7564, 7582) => 1.05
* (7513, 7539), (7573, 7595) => 1.02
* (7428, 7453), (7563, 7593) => 1.07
